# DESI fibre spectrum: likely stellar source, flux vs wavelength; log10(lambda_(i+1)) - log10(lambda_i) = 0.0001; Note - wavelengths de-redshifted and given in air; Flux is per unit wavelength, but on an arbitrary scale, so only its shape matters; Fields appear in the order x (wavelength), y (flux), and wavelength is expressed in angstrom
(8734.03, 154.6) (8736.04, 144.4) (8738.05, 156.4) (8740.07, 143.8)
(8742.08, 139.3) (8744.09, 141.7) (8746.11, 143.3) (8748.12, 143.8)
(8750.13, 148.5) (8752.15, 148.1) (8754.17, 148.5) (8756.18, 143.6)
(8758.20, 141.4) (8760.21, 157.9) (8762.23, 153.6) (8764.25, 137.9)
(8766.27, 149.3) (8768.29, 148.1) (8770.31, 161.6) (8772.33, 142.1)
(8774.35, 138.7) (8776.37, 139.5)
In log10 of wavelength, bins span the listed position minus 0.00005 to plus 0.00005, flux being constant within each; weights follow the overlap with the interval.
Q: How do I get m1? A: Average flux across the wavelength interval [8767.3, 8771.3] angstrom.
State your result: 155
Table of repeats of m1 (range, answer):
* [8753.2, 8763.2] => 149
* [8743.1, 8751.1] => 144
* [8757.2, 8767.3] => 148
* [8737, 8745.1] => 145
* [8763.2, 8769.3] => 145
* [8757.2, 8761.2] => 150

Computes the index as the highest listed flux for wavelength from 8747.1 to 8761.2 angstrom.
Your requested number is 157.9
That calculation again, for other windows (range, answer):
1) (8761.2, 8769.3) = 153.6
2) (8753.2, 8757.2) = 148.5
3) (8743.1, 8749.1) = 143.8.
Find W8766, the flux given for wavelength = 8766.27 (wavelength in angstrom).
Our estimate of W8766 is 149.3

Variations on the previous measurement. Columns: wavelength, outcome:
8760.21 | 157.9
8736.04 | 144.4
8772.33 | 142.1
